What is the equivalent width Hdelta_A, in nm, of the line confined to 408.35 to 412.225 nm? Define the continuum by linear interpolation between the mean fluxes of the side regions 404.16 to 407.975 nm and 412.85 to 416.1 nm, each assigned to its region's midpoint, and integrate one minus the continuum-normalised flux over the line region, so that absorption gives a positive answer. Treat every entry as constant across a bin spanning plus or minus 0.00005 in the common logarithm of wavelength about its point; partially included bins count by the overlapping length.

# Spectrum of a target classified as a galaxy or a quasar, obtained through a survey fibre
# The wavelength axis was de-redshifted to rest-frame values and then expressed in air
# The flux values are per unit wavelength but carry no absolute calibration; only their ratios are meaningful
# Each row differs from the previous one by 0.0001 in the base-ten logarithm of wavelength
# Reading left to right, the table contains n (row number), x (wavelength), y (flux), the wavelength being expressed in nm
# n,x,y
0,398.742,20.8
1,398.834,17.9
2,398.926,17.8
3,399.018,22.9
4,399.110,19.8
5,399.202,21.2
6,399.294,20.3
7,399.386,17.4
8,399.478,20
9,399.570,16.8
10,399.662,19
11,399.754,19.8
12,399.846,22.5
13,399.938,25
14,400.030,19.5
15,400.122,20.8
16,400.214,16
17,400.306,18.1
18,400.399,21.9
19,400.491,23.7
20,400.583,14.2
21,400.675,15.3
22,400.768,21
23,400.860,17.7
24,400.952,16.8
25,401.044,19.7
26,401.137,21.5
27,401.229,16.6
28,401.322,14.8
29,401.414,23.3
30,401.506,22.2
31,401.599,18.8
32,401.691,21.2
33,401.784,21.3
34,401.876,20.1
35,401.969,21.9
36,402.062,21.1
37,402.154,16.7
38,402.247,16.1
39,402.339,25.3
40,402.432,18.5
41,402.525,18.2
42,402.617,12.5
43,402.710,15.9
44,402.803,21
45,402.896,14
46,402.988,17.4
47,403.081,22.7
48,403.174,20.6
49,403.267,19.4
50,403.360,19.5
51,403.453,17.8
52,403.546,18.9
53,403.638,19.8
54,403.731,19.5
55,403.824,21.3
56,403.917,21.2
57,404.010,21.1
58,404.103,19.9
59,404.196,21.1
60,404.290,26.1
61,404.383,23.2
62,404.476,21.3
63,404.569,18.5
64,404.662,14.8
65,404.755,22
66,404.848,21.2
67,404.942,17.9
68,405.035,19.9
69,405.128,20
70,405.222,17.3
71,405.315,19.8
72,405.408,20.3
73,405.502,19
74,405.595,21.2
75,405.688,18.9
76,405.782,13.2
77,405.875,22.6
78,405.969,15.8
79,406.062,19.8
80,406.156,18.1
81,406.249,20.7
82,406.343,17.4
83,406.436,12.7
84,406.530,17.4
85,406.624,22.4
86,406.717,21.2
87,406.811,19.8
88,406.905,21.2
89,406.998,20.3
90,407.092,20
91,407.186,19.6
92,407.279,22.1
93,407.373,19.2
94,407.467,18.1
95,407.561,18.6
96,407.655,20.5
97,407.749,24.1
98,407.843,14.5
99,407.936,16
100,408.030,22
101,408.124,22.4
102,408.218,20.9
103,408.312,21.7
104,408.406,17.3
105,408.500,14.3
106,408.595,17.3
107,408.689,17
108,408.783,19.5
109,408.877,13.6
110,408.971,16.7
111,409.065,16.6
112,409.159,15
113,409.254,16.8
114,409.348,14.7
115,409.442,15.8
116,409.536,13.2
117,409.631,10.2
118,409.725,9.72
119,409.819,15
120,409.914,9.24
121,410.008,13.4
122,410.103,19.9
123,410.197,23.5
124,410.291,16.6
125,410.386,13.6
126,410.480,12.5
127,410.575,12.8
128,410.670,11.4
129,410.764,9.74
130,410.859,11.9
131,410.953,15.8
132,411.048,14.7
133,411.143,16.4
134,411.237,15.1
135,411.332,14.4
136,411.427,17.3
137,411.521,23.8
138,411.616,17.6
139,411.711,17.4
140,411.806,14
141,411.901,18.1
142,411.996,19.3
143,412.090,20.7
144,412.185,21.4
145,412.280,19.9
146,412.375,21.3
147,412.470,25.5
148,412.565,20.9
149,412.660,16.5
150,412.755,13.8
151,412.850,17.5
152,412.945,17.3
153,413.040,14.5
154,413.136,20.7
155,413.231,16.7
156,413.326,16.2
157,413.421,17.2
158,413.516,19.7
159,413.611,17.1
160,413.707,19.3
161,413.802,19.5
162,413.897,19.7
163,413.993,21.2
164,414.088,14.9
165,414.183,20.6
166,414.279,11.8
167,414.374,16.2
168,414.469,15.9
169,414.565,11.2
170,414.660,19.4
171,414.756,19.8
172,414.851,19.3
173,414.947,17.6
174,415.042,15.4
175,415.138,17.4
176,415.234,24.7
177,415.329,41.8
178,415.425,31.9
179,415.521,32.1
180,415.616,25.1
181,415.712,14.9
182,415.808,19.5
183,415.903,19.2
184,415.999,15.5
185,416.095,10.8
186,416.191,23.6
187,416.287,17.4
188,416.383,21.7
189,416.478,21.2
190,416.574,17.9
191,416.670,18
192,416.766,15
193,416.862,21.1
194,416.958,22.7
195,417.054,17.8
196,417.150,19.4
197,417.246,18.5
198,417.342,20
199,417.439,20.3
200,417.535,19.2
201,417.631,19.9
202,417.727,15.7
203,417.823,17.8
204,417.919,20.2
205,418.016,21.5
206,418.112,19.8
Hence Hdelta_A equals 0.739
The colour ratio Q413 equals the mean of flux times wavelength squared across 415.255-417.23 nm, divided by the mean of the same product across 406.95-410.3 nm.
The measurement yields 1.27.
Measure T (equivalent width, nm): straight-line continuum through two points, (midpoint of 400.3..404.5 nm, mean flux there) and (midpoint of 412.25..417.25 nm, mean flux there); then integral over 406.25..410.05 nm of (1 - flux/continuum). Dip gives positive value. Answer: 0.39 nm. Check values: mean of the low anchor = 19.6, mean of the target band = 17.5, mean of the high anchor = 19.3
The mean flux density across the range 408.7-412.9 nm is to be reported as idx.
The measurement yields 16.2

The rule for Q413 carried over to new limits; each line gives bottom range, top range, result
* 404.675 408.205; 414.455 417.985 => 1.08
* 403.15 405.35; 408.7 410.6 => 0.77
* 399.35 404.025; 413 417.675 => 1.07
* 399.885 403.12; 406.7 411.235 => 0.91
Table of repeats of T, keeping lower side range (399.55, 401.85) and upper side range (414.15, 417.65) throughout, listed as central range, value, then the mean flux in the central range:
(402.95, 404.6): -0.08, 20.5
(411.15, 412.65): 0.06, 19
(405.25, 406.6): 0.09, 18.4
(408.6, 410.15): 0.38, 14.8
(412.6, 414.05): 0.14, 17.8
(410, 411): 0.25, 14.7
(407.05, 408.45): -0.01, 19.8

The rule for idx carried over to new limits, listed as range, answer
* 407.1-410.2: 17.2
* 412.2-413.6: 18.4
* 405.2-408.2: 19.3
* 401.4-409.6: 19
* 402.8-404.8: 20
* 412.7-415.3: 17.8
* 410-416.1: 18.3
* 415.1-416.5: 22.5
